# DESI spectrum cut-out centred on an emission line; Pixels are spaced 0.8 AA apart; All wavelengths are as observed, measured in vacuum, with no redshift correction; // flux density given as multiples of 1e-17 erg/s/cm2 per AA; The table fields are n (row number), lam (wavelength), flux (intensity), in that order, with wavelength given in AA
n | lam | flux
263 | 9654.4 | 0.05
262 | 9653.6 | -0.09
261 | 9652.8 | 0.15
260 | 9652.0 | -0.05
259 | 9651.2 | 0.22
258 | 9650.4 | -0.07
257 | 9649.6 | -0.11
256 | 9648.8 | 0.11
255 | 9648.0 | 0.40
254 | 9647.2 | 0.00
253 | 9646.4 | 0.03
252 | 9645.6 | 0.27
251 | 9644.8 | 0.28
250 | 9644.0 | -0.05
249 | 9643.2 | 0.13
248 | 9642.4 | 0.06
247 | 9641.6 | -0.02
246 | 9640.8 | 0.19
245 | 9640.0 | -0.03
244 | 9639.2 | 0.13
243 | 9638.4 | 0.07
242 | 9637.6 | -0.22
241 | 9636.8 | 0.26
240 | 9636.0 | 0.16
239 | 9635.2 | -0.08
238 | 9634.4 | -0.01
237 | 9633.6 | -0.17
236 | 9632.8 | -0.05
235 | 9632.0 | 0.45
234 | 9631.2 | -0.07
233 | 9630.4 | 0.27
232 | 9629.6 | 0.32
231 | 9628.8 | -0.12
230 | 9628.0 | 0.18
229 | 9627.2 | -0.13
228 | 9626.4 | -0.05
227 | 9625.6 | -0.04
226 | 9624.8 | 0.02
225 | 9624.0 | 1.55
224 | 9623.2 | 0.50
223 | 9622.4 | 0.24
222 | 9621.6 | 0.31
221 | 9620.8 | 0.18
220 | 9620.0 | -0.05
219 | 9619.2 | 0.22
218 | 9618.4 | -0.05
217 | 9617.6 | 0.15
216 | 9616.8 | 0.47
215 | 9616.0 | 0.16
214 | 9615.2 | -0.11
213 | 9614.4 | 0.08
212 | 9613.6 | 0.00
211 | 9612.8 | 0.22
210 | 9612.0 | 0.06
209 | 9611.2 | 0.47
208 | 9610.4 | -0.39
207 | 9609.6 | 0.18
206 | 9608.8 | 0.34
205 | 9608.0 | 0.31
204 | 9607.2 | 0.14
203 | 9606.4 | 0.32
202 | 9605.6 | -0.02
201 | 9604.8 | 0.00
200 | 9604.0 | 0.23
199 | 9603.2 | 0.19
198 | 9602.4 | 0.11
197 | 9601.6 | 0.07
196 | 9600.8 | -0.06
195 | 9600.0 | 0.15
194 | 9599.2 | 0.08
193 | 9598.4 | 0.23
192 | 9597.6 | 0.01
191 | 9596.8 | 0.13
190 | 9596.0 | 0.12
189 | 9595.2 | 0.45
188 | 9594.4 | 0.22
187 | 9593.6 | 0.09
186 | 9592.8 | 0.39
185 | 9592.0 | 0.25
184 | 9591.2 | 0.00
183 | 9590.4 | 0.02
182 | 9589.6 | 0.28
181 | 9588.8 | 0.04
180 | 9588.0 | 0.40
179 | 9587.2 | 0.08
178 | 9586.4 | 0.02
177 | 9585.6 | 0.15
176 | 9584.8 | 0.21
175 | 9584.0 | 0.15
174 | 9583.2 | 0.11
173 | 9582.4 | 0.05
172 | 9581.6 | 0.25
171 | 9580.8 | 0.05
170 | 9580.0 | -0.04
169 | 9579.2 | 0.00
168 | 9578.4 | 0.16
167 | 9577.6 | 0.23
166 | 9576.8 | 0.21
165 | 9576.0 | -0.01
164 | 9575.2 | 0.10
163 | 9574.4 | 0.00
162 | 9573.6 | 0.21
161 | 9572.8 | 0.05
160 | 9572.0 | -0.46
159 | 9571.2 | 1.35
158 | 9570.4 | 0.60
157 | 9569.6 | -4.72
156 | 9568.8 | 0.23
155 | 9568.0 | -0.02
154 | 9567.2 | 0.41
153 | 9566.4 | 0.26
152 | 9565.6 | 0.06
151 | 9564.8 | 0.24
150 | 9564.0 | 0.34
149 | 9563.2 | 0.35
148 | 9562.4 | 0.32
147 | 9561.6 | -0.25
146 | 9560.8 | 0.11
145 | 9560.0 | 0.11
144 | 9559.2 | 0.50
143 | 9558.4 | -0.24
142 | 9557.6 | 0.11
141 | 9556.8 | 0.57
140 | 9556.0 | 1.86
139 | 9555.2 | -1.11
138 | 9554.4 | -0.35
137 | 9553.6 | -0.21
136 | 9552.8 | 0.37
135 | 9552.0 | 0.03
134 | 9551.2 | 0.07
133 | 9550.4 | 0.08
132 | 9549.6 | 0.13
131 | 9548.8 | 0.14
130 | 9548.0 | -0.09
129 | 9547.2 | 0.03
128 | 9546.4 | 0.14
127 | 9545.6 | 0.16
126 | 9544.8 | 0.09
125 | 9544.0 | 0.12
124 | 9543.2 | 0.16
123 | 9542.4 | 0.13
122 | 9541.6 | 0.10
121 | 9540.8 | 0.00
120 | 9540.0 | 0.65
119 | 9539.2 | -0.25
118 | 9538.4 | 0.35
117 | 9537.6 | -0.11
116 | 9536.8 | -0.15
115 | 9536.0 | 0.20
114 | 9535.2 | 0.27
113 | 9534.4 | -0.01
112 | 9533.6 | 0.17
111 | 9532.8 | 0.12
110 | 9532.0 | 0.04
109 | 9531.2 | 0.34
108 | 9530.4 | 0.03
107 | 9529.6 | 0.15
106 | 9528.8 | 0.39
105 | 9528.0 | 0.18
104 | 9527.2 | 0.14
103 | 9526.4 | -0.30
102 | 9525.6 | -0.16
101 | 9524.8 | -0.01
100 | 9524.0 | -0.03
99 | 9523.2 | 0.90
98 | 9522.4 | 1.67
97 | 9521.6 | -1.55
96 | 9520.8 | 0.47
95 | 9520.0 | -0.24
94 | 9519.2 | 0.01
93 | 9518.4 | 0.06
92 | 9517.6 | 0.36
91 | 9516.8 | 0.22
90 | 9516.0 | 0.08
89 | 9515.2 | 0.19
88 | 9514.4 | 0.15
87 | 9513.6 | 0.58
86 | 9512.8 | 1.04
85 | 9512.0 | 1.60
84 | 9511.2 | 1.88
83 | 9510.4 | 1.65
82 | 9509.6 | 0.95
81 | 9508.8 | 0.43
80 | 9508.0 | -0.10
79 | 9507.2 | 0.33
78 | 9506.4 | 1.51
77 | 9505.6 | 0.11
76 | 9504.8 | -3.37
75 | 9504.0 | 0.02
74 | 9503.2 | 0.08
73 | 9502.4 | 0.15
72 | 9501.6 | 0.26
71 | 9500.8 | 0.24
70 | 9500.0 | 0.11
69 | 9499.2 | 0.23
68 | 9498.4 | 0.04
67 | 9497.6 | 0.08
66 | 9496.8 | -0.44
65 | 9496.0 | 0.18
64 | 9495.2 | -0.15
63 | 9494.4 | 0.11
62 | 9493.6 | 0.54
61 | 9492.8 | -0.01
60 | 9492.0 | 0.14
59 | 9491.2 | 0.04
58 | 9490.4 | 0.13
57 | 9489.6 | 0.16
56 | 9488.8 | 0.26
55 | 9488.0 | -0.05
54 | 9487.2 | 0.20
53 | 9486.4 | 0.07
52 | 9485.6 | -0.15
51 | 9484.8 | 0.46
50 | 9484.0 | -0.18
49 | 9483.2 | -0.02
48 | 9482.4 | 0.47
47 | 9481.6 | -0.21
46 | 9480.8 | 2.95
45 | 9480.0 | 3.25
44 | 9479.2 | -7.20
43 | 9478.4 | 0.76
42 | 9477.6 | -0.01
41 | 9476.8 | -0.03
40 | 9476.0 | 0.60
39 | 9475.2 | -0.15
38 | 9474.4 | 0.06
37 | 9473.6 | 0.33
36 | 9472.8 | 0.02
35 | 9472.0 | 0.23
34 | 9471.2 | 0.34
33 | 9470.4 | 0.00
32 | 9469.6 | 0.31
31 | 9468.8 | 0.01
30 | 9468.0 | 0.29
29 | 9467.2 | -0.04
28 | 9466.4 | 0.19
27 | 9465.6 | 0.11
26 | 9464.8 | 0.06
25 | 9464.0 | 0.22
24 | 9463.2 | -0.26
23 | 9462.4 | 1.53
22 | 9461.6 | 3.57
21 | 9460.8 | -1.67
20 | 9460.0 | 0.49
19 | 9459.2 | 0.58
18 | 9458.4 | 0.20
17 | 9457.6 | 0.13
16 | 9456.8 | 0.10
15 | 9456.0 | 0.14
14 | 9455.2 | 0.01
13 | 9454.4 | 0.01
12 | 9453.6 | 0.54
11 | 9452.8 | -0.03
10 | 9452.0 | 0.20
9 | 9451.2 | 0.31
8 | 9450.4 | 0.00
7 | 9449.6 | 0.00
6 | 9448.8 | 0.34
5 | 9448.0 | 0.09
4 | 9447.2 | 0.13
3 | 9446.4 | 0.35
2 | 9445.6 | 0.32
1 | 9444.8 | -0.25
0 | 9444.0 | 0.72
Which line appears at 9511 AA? [O III]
